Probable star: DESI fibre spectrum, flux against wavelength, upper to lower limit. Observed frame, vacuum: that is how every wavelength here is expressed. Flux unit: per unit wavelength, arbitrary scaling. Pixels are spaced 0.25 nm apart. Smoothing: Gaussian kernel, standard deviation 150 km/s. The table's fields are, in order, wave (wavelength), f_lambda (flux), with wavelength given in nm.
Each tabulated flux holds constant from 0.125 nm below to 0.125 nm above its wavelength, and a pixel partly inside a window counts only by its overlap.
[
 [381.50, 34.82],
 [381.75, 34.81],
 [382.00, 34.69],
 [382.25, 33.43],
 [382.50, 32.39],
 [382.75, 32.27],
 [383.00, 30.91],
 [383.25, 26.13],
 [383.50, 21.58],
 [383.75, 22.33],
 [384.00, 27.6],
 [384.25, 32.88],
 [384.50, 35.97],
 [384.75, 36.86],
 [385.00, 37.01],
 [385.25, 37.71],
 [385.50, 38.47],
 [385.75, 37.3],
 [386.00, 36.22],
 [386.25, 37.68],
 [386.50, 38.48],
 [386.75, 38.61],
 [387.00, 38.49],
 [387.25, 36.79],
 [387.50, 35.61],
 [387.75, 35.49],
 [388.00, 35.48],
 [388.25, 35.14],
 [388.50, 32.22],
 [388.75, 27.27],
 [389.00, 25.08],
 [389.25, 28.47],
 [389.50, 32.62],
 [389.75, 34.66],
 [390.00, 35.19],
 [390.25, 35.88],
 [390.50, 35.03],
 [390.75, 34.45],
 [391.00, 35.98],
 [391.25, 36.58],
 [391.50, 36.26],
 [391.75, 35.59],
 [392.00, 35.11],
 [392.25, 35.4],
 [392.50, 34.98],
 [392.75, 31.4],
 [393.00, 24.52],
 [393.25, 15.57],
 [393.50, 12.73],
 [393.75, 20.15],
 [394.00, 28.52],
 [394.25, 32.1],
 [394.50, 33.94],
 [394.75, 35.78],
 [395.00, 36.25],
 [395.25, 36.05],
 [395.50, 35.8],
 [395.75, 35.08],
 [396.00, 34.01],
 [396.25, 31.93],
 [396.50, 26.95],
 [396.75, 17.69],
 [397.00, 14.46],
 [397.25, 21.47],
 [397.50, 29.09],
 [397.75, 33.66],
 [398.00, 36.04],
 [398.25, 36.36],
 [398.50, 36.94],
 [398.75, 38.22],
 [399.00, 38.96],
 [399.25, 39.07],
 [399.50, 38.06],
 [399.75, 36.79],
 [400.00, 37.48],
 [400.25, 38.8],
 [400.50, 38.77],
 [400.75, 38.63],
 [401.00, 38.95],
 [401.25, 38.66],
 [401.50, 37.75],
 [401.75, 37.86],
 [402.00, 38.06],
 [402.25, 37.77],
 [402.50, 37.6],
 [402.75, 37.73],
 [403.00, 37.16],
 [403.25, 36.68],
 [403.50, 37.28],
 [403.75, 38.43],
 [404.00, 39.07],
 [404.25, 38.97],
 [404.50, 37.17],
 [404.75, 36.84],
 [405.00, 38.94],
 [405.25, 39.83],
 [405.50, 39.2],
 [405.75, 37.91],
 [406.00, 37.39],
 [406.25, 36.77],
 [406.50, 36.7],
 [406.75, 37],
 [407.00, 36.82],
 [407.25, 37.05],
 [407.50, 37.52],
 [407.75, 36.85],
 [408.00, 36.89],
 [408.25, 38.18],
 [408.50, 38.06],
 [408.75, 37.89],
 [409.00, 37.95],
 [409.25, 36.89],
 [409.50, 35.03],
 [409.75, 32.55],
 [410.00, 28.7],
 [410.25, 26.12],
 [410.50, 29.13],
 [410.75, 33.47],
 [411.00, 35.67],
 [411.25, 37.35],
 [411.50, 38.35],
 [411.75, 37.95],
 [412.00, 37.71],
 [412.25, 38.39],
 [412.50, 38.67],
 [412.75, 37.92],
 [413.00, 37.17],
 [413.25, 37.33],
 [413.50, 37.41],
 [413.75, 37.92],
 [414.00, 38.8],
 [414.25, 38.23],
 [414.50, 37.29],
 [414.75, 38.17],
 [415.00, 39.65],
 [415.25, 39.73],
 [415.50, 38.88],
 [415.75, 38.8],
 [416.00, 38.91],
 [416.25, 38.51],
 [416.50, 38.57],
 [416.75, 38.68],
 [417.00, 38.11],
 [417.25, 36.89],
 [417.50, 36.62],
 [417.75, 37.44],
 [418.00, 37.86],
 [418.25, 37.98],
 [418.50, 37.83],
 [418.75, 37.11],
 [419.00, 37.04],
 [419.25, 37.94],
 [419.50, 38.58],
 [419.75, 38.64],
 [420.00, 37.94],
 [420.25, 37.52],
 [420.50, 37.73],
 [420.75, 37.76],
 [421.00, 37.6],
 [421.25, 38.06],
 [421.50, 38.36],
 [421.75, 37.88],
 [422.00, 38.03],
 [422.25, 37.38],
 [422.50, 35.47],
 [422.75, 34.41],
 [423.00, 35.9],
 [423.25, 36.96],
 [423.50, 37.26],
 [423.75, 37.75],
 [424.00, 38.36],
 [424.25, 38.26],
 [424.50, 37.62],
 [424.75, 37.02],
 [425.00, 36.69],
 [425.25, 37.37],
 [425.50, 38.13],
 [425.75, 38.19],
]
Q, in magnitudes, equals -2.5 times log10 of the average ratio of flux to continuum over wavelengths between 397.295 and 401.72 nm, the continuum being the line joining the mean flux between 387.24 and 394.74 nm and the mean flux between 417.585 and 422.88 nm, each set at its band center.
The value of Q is -0.11 mag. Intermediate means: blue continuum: 31.6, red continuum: 37.5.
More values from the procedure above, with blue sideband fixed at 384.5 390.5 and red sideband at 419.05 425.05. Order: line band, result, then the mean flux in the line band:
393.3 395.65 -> 0.19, 29.7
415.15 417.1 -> -0.05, 38.8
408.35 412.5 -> 0.04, 35.2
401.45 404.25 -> -0.05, 37.8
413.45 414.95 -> -0.03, 38.1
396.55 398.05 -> 0.39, 24.9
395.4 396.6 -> 0.09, 32.8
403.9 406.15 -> -0.06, 38.3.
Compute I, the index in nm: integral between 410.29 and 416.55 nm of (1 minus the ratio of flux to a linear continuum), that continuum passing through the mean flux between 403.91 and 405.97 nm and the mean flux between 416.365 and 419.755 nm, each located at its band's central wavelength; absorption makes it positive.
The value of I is 0.09 nm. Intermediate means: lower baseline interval 38.4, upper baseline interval 37.8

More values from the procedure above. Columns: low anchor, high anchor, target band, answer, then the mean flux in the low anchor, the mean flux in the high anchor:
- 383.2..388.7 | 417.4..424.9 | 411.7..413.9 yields -0.07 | 34.3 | 37.5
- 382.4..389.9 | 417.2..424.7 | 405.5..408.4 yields -0.12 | 33.3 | 37.5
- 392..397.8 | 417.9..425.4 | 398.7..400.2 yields -0.40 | 28.7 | 37.5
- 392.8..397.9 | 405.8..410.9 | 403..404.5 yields -0.24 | 27.9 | 35.4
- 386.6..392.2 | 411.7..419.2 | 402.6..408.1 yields -0.15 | 34.4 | 38.1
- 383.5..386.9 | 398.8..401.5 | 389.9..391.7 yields 0.02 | 34.7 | 38.4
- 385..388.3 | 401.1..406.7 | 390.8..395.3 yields 0.78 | 37.1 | 37.9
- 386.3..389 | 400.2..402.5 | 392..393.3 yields 0.23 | 34.9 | 38.3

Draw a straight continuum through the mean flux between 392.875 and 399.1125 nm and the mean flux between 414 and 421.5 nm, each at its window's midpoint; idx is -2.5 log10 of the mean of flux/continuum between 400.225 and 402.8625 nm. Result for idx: -0.20 mag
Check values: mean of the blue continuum 29.7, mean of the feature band 38.2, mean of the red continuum 38.1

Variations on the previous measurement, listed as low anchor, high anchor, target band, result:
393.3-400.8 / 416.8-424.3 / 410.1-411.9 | 0.04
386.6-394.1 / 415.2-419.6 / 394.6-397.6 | 0.13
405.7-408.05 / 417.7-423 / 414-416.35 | -0.04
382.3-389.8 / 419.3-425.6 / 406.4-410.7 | 0.02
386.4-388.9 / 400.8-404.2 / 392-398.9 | 0.22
